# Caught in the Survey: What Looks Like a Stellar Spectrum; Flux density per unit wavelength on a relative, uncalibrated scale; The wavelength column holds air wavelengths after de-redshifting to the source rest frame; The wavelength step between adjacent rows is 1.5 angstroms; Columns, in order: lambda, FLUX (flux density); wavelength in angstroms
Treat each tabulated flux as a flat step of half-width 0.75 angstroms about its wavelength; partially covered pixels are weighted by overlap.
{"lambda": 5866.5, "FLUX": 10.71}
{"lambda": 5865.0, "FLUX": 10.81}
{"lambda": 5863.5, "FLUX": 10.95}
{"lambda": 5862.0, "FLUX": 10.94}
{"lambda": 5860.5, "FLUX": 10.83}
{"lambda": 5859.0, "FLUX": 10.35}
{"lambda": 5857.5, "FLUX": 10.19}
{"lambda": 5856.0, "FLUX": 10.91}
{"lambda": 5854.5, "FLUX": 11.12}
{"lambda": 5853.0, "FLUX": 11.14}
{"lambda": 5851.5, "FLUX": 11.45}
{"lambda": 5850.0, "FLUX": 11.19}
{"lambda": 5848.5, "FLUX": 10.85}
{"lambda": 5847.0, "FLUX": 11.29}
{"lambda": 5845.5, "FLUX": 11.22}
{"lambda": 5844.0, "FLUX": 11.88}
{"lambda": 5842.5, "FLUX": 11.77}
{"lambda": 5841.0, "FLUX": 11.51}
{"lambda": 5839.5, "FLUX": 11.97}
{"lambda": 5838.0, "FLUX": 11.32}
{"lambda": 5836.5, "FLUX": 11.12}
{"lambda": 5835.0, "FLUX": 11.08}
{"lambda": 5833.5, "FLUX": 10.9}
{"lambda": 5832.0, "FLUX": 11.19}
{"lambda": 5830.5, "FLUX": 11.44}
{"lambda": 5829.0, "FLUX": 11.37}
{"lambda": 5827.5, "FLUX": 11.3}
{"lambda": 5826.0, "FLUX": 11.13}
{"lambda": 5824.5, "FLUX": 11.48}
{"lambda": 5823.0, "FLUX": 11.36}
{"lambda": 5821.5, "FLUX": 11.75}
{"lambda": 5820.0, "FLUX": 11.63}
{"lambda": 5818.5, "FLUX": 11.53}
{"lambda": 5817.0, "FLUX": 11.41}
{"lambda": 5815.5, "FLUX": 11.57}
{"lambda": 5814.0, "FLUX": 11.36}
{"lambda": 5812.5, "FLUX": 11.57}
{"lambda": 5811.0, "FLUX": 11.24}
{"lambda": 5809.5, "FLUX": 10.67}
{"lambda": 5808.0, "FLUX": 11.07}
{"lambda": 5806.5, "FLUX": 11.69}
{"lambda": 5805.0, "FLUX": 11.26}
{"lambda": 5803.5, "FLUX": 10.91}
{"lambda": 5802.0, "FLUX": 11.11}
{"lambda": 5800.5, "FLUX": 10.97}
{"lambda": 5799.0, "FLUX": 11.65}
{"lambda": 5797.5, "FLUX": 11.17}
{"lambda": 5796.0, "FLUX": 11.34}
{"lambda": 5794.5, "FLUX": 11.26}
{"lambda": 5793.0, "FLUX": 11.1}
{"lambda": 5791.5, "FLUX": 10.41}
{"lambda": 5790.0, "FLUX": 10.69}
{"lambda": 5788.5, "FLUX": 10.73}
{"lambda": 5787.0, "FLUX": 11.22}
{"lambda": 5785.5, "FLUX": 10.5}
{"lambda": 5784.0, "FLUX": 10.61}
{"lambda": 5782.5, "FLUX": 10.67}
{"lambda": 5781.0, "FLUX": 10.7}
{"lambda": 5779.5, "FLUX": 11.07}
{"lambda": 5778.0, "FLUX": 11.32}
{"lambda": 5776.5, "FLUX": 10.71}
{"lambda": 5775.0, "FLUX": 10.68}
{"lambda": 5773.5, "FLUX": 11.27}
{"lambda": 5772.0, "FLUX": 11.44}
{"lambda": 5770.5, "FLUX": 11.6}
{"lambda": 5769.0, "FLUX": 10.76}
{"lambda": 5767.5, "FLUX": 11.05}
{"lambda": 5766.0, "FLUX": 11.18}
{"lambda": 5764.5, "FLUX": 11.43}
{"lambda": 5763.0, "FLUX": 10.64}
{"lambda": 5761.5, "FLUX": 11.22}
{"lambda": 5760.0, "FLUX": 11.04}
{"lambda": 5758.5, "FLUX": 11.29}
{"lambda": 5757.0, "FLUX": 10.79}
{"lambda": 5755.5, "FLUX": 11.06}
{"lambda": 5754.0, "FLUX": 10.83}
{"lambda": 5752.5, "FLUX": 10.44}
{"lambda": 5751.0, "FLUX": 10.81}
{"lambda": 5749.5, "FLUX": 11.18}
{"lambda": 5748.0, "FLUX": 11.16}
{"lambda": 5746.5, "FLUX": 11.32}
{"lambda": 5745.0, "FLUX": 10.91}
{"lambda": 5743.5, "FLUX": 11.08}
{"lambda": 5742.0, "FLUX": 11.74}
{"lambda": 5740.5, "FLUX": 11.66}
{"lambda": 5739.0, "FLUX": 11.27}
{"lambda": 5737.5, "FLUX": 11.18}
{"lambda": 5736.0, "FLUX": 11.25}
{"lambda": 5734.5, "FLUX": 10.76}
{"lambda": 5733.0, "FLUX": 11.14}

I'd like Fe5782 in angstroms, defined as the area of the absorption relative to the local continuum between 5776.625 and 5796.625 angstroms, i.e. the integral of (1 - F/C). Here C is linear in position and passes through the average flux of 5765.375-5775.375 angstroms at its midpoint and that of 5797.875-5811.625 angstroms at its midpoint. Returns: 0.5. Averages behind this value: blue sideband 11.2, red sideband 11.2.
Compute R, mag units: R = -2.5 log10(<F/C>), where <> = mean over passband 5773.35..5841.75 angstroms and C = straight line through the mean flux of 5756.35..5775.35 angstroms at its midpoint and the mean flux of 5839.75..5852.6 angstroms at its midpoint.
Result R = 0.01 mag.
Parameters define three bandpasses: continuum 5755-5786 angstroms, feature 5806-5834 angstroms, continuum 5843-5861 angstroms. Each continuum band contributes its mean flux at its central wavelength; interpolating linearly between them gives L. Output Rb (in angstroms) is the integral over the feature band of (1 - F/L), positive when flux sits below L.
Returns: -0.8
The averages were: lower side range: 11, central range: 11.4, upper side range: 11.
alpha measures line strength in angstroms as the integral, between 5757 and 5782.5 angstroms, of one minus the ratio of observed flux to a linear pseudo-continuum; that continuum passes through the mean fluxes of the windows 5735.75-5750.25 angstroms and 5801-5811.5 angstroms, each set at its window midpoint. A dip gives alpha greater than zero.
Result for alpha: 0.34 angstroms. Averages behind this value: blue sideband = 11.3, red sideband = 11.1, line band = 11.1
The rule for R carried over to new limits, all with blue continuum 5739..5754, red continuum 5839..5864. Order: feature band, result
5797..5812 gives 0.00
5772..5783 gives 0.02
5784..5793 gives 0.04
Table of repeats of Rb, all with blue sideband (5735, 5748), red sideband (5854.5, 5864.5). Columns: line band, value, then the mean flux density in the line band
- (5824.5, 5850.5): -1.20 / 11.3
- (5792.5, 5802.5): -0.19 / 11.2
